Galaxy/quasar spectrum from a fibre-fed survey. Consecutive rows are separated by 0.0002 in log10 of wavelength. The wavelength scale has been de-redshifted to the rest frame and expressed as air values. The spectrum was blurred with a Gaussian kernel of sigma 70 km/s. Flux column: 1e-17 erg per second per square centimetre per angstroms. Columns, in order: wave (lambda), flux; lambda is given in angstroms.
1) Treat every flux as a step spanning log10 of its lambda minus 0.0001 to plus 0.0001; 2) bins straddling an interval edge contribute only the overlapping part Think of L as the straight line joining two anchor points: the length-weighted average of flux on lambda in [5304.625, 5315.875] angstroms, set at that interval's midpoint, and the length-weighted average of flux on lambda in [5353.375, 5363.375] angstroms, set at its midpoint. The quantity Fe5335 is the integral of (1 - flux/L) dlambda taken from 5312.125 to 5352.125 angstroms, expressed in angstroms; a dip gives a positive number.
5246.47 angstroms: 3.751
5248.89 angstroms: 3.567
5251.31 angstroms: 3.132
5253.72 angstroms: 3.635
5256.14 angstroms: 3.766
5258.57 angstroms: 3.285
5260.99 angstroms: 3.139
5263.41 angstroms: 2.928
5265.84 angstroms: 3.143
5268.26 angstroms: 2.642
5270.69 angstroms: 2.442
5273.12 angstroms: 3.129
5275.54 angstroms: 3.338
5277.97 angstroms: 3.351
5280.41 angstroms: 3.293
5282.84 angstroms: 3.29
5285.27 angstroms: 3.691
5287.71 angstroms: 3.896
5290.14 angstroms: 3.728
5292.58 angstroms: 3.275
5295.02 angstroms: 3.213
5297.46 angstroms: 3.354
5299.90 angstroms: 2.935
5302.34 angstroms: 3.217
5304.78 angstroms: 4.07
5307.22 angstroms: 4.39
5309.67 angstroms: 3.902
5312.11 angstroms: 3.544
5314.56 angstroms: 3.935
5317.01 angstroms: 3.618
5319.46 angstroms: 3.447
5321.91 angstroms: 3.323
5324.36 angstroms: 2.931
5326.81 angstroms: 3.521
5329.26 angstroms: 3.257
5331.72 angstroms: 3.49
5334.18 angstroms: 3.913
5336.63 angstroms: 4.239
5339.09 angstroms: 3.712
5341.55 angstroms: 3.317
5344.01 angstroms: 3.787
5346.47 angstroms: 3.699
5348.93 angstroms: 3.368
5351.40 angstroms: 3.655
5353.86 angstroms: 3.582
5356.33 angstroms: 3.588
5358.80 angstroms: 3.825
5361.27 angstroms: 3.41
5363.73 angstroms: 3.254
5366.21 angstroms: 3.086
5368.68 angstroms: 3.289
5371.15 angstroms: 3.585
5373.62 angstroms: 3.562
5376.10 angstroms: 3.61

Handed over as 2.2 angstroms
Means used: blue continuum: 3.96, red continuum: 3.57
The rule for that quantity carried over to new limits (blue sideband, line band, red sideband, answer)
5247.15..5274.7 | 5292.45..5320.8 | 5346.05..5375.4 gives -2.3 angstroms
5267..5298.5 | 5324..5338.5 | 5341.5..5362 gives -0.4 angstroms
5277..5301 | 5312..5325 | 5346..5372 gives -0.2 angstroms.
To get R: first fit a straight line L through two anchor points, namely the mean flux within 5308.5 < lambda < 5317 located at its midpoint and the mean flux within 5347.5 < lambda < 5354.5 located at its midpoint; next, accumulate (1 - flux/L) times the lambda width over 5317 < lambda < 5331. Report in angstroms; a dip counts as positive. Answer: 1.4 angstroms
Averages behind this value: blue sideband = 3.77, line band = 3.33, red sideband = 3.54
